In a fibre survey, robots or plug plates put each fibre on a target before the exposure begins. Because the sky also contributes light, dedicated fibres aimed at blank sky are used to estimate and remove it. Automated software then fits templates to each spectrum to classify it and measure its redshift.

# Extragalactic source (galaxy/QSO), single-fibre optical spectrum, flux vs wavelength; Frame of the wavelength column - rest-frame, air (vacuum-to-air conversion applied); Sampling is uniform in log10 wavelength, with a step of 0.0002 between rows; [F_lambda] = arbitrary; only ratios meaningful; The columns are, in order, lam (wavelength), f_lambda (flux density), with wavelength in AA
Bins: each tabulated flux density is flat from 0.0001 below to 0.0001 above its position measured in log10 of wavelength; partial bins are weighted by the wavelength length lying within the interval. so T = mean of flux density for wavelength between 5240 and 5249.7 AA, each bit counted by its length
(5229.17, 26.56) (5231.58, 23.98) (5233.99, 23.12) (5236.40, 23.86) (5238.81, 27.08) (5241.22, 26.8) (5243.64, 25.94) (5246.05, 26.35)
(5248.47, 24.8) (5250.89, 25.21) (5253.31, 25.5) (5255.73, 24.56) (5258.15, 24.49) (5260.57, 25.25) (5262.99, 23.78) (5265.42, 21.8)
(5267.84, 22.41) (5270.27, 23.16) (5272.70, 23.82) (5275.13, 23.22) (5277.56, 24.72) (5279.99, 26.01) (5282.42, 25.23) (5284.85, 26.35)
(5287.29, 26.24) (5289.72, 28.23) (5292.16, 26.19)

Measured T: 26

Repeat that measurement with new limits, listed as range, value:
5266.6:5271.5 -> 22.8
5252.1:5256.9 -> 25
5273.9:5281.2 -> 24.6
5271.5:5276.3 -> 23.5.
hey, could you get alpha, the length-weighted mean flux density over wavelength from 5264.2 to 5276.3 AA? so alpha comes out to 22.9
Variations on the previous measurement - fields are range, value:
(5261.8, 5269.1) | 22.7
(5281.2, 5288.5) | 25.9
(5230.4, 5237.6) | 23.7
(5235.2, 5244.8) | 25.9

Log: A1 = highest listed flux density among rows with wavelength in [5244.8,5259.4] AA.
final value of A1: 26.35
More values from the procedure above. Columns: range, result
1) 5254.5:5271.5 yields 25.25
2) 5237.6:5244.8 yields 27.08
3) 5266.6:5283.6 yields 26.01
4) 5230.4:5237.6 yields 23.98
